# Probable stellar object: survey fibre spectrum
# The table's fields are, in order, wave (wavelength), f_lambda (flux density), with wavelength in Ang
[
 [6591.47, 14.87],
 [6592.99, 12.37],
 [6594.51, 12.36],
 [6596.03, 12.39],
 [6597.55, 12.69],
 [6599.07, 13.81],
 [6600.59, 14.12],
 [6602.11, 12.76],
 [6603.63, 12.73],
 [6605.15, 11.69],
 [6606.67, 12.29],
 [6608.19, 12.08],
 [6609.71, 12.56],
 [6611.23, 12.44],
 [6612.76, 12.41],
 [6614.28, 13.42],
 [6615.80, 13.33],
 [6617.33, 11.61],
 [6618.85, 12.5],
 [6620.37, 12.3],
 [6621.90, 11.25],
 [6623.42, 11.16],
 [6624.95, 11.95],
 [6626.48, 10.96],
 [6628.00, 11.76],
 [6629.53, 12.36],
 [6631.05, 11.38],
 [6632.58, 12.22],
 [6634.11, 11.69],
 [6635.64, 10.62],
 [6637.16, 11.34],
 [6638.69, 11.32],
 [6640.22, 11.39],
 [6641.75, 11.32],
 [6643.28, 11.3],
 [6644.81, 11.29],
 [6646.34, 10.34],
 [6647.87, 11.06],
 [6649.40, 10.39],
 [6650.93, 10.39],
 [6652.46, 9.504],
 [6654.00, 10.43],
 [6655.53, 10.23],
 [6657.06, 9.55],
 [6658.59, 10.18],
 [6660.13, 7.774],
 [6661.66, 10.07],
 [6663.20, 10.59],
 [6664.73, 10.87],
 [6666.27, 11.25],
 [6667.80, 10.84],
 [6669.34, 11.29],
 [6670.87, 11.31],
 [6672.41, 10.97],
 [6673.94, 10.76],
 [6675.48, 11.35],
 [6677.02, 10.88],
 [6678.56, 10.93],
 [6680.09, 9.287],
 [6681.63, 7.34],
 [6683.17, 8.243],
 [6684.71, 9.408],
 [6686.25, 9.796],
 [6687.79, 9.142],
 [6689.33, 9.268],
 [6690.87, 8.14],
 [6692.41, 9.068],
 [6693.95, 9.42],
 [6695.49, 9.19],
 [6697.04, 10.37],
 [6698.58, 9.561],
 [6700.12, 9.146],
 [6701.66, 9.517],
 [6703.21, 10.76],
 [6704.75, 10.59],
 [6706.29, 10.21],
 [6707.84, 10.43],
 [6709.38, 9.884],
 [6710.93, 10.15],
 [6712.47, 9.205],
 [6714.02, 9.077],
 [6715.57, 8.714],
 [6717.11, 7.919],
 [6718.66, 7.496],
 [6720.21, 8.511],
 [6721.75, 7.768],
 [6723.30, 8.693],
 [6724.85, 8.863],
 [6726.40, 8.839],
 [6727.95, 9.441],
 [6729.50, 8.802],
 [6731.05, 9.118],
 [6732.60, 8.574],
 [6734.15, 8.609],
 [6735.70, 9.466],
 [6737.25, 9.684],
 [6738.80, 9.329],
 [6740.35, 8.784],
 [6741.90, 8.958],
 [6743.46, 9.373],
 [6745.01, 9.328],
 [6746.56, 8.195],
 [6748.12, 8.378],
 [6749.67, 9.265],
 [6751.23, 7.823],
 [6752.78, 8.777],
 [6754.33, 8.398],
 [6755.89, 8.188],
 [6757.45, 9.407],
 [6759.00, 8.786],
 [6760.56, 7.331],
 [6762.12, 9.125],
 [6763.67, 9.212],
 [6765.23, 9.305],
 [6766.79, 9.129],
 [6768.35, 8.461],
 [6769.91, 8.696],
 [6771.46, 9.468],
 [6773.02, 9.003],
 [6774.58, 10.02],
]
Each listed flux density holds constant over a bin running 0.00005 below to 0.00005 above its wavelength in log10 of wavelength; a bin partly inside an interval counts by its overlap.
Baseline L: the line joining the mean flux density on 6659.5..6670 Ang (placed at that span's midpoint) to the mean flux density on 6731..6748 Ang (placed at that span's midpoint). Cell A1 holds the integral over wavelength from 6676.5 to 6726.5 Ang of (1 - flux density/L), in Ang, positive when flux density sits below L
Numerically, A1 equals 2.3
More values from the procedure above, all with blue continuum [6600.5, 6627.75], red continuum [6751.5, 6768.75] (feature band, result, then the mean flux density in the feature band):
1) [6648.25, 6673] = 1.7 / 10.4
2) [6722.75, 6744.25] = 0.7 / 9.04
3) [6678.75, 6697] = 2.5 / 9.06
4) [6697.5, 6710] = 0.1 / 10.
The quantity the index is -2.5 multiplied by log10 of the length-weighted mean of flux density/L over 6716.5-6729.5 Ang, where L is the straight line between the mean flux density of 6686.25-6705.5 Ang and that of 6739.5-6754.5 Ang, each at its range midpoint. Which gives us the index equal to 0.08 mag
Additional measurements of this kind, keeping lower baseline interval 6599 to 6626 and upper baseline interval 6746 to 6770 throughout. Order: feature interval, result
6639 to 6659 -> 0.087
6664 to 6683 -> 0.034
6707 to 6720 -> 0.084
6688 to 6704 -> 0.090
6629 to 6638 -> 0.027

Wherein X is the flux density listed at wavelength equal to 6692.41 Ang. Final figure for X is 9.068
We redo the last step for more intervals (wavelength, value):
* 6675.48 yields 11.35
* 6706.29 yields 10.21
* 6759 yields 8.786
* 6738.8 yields 9.329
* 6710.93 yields 10.15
